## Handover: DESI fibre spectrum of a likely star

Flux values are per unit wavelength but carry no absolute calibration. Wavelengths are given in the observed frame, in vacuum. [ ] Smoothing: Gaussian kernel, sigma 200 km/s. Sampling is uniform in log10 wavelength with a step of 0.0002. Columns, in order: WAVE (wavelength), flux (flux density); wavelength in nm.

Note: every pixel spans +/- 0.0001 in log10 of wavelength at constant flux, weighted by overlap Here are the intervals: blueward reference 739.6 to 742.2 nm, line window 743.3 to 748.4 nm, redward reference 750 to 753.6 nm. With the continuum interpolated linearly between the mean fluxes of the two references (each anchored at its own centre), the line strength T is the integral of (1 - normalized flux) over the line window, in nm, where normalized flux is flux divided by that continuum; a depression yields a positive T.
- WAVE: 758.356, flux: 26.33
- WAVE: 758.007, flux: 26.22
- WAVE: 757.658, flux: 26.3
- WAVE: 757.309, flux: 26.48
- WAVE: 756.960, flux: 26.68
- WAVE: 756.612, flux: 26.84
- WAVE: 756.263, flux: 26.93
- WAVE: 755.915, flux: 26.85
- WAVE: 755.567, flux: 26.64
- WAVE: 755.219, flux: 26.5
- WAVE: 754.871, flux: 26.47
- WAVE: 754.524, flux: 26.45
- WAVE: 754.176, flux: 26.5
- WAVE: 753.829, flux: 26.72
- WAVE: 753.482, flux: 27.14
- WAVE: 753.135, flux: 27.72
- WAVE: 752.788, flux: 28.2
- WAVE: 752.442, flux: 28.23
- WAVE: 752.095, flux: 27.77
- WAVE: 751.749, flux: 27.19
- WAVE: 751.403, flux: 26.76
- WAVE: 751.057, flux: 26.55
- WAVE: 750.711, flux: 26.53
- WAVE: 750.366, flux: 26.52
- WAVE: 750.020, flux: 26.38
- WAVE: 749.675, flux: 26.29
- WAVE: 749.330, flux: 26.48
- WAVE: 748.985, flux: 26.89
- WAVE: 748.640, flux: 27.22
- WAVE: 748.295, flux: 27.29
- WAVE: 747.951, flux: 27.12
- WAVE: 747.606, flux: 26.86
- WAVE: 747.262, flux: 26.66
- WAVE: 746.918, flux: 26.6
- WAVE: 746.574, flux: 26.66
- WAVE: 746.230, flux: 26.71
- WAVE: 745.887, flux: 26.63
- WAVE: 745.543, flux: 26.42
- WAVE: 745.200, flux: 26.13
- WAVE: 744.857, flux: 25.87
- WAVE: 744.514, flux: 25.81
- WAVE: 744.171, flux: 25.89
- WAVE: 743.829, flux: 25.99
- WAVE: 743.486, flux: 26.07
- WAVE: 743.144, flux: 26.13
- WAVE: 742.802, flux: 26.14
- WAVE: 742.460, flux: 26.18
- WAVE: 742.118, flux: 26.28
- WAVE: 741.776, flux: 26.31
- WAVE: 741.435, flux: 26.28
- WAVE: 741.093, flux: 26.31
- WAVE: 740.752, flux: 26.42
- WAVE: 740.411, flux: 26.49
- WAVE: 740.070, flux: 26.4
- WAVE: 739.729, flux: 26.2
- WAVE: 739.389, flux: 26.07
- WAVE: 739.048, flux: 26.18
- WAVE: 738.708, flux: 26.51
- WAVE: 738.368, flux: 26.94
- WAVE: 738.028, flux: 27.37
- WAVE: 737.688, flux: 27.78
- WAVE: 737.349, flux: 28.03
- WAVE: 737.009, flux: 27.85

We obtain 0.06 nm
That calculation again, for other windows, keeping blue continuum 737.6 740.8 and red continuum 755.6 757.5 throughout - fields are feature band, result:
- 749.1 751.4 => 0.02 nm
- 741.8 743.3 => 0.02 nm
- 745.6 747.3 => 0.00 nm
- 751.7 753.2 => -0.07 nm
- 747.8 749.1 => -0.02 nm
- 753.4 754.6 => 0.00 nm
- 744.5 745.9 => 0.03 nm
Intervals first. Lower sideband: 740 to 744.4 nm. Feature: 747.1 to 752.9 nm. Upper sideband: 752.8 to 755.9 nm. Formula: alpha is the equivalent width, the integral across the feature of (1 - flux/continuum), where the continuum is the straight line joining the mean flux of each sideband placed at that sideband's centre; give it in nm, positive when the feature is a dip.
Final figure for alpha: -0.08 nm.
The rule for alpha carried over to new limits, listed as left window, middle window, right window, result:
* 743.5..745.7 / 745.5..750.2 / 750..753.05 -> -0.03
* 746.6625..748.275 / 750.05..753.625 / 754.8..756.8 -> -0.06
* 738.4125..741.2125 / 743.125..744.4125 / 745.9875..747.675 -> 0.03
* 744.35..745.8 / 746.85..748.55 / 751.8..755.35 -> -0.03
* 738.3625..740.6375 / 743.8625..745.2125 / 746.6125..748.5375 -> 0.04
